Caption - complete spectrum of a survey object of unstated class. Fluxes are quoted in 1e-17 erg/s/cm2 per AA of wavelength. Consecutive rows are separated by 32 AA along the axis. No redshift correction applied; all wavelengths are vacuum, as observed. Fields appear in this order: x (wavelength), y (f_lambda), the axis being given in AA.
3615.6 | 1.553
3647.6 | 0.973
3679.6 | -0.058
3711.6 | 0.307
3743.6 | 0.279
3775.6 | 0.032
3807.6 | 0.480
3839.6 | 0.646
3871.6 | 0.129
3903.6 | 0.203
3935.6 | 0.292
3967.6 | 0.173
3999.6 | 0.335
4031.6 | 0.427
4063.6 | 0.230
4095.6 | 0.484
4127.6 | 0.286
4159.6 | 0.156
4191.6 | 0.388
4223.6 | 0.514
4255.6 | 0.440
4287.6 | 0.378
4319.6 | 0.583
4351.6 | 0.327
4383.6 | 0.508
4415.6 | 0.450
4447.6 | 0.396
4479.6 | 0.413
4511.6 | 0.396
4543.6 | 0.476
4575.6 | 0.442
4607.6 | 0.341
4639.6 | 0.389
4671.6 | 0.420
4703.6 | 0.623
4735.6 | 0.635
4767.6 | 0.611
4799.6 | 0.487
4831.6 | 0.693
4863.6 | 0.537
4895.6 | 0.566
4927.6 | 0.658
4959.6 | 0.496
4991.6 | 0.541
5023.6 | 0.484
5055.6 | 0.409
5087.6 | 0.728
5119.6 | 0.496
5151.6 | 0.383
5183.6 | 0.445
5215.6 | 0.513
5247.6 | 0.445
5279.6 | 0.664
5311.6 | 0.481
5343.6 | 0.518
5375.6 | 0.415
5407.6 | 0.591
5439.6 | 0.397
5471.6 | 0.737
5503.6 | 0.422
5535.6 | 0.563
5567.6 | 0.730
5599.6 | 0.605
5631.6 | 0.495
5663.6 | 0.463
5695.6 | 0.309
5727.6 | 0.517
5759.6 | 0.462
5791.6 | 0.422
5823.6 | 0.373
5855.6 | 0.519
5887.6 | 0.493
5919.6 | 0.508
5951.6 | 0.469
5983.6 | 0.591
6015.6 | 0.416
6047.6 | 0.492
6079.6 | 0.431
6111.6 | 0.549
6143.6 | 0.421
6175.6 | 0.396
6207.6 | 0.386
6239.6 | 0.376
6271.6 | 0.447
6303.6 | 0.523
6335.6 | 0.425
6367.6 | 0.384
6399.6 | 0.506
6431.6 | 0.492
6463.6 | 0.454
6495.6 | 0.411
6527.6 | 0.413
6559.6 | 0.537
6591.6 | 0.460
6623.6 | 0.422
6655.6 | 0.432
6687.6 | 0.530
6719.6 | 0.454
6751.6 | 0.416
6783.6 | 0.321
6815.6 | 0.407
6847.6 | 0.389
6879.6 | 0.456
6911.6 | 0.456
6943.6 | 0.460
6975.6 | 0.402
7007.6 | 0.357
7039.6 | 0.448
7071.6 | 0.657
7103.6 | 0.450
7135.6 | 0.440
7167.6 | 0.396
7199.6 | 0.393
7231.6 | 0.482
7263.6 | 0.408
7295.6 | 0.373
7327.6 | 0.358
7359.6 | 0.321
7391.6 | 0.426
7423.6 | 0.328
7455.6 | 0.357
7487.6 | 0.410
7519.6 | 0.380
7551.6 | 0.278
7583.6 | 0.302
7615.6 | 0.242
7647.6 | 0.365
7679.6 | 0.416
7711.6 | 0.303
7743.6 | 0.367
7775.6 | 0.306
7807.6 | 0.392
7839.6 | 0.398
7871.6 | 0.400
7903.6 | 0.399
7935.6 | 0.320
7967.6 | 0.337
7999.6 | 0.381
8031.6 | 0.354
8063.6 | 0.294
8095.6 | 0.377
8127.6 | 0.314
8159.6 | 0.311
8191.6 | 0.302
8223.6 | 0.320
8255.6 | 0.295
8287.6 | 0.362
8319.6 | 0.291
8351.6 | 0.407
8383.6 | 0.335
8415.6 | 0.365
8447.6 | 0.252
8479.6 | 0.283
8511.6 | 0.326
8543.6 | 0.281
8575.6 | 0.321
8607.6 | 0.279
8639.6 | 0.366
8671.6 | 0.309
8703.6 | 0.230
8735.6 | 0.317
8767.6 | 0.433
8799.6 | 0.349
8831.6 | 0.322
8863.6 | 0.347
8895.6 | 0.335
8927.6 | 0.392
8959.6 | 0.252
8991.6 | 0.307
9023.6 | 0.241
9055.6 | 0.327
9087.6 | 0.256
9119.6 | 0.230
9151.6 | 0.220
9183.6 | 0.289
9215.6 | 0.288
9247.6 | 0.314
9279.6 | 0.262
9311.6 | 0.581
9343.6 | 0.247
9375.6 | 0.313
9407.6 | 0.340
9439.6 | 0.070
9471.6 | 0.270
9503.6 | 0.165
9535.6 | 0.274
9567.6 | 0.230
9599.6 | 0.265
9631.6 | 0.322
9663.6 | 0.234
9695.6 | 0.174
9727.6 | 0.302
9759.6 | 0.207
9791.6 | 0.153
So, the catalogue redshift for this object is 0.078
